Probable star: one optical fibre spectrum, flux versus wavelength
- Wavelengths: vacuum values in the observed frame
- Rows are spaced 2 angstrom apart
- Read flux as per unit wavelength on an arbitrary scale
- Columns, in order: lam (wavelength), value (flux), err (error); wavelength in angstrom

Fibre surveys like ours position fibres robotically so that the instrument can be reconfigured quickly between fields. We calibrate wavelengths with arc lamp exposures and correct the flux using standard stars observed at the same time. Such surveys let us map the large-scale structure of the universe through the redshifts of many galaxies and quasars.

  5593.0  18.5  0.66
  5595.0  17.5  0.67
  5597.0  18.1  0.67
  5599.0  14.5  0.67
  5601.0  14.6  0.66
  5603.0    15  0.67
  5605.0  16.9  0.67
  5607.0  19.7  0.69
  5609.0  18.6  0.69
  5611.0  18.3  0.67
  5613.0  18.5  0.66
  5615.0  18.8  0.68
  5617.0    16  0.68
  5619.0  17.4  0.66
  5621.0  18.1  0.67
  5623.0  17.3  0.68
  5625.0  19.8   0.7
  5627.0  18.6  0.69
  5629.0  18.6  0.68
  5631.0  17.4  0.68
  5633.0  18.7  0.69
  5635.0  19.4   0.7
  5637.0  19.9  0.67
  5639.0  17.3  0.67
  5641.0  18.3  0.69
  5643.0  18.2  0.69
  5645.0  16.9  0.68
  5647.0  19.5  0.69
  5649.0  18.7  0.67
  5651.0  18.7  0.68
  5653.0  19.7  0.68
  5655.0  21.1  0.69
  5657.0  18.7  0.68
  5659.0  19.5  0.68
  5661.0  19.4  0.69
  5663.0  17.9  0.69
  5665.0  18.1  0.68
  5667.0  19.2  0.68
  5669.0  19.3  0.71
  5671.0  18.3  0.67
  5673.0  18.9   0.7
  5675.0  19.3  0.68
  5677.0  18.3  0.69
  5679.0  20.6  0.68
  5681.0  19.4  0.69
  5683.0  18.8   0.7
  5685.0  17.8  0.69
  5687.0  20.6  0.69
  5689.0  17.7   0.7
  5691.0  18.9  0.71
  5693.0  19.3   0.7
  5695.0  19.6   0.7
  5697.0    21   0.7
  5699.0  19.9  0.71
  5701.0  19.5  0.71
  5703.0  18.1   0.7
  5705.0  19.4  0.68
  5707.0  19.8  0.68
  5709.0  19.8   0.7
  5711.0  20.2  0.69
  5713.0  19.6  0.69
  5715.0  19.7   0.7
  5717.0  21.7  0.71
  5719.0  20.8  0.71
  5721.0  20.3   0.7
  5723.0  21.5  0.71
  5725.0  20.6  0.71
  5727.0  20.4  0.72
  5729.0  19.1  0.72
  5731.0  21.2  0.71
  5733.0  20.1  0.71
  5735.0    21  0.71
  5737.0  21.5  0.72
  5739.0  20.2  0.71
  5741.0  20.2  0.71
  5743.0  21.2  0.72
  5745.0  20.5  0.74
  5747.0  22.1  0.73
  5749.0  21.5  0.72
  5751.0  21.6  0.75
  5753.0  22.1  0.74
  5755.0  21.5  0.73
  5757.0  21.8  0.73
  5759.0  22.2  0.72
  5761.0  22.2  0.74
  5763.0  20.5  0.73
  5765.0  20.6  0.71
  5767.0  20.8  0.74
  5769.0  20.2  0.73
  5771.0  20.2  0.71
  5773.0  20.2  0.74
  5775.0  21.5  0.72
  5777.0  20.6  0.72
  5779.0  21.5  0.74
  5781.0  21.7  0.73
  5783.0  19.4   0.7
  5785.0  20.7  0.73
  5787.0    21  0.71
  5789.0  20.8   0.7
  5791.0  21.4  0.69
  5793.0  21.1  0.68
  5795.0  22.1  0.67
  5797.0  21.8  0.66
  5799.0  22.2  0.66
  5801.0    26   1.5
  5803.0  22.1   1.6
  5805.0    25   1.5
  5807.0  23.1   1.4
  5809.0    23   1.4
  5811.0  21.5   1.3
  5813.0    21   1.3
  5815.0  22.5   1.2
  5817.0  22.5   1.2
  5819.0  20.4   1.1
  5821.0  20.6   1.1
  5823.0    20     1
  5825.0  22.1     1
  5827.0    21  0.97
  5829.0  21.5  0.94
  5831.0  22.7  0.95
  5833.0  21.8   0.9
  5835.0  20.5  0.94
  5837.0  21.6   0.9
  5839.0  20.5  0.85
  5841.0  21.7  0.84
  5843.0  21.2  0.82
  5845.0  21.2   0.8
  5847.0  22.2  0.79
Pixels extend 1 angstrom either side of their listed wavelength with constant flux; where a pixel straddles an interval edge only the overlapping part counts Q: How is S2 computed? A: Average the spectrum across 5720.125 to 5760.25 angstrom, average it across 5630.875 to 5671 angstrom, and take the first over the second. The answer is 1.12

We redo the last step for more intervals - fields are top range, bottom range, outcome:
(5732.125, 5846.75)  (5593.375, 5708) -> 1.16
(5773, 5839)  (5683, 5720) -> 1.10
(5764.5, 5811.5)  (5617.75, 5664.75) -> 1.16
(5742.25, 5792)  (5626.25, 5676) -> 1.12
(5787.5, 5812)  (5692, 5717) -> 1.14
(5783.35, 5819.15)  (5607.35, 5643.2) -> 1.21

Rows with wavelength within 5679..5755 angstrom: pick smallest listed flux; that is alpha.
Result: 17.7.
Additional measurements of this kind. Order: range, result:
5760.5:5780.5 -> 20.2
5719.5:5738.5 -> 19.1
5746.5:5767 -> 20.5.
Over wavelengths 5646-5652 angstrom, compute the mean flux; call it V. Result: 19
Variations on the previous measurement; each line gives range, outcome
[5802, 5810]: 23.3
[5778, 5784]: 20.9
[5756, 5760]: 22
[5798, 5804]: 23.4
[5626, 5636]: 18.5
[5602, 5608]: 17.2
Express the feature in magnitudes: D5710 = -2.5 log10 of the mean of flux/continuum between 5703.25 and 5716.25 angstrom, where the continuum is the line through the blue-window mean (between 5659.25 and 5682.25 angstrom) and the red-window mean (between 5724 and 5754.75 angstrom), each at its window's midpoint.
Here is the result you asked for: 0.02 mag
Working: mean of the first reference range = 19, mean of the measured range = 19.7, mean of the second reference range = 20.9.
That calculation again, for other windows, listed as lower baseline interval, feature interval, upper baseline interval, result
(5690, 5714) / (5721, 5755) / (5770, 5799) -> -0.04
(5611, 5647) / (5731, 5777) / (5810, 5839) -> -0.04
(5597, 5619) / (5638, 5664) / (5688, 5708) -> -0.03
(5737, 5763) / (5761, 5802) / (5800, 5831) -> 0.03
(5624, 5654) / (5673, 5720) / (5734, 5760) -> 0.03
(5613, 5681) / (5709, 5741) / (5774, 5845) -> -0.02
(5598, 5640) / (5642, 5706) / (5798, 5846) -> -0.01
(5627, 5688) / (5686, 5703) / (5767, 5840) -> 0.00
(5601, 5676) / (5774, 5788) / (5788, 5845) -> 0.01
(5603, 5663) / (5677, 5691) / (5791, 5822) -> 0.03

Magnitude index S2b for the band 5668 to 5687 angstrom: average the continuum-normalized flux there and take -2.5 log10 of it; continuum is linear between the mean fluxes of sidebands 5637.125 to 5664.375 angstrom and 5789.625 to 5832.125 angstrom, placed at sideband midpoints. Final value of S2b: 0.02 mag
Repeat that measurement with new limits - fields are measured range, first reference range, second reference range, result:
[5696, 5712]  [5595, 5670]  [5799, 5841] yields 0.00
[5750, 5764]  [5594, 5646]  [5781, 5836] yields -0.05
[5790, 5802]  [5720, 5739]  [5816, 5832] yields -0.06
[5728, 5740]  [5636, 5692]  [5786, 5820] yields 0.00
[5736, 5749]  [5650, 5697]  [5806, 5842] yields -0.04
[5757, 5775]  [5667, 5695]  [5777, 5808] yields 0.02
